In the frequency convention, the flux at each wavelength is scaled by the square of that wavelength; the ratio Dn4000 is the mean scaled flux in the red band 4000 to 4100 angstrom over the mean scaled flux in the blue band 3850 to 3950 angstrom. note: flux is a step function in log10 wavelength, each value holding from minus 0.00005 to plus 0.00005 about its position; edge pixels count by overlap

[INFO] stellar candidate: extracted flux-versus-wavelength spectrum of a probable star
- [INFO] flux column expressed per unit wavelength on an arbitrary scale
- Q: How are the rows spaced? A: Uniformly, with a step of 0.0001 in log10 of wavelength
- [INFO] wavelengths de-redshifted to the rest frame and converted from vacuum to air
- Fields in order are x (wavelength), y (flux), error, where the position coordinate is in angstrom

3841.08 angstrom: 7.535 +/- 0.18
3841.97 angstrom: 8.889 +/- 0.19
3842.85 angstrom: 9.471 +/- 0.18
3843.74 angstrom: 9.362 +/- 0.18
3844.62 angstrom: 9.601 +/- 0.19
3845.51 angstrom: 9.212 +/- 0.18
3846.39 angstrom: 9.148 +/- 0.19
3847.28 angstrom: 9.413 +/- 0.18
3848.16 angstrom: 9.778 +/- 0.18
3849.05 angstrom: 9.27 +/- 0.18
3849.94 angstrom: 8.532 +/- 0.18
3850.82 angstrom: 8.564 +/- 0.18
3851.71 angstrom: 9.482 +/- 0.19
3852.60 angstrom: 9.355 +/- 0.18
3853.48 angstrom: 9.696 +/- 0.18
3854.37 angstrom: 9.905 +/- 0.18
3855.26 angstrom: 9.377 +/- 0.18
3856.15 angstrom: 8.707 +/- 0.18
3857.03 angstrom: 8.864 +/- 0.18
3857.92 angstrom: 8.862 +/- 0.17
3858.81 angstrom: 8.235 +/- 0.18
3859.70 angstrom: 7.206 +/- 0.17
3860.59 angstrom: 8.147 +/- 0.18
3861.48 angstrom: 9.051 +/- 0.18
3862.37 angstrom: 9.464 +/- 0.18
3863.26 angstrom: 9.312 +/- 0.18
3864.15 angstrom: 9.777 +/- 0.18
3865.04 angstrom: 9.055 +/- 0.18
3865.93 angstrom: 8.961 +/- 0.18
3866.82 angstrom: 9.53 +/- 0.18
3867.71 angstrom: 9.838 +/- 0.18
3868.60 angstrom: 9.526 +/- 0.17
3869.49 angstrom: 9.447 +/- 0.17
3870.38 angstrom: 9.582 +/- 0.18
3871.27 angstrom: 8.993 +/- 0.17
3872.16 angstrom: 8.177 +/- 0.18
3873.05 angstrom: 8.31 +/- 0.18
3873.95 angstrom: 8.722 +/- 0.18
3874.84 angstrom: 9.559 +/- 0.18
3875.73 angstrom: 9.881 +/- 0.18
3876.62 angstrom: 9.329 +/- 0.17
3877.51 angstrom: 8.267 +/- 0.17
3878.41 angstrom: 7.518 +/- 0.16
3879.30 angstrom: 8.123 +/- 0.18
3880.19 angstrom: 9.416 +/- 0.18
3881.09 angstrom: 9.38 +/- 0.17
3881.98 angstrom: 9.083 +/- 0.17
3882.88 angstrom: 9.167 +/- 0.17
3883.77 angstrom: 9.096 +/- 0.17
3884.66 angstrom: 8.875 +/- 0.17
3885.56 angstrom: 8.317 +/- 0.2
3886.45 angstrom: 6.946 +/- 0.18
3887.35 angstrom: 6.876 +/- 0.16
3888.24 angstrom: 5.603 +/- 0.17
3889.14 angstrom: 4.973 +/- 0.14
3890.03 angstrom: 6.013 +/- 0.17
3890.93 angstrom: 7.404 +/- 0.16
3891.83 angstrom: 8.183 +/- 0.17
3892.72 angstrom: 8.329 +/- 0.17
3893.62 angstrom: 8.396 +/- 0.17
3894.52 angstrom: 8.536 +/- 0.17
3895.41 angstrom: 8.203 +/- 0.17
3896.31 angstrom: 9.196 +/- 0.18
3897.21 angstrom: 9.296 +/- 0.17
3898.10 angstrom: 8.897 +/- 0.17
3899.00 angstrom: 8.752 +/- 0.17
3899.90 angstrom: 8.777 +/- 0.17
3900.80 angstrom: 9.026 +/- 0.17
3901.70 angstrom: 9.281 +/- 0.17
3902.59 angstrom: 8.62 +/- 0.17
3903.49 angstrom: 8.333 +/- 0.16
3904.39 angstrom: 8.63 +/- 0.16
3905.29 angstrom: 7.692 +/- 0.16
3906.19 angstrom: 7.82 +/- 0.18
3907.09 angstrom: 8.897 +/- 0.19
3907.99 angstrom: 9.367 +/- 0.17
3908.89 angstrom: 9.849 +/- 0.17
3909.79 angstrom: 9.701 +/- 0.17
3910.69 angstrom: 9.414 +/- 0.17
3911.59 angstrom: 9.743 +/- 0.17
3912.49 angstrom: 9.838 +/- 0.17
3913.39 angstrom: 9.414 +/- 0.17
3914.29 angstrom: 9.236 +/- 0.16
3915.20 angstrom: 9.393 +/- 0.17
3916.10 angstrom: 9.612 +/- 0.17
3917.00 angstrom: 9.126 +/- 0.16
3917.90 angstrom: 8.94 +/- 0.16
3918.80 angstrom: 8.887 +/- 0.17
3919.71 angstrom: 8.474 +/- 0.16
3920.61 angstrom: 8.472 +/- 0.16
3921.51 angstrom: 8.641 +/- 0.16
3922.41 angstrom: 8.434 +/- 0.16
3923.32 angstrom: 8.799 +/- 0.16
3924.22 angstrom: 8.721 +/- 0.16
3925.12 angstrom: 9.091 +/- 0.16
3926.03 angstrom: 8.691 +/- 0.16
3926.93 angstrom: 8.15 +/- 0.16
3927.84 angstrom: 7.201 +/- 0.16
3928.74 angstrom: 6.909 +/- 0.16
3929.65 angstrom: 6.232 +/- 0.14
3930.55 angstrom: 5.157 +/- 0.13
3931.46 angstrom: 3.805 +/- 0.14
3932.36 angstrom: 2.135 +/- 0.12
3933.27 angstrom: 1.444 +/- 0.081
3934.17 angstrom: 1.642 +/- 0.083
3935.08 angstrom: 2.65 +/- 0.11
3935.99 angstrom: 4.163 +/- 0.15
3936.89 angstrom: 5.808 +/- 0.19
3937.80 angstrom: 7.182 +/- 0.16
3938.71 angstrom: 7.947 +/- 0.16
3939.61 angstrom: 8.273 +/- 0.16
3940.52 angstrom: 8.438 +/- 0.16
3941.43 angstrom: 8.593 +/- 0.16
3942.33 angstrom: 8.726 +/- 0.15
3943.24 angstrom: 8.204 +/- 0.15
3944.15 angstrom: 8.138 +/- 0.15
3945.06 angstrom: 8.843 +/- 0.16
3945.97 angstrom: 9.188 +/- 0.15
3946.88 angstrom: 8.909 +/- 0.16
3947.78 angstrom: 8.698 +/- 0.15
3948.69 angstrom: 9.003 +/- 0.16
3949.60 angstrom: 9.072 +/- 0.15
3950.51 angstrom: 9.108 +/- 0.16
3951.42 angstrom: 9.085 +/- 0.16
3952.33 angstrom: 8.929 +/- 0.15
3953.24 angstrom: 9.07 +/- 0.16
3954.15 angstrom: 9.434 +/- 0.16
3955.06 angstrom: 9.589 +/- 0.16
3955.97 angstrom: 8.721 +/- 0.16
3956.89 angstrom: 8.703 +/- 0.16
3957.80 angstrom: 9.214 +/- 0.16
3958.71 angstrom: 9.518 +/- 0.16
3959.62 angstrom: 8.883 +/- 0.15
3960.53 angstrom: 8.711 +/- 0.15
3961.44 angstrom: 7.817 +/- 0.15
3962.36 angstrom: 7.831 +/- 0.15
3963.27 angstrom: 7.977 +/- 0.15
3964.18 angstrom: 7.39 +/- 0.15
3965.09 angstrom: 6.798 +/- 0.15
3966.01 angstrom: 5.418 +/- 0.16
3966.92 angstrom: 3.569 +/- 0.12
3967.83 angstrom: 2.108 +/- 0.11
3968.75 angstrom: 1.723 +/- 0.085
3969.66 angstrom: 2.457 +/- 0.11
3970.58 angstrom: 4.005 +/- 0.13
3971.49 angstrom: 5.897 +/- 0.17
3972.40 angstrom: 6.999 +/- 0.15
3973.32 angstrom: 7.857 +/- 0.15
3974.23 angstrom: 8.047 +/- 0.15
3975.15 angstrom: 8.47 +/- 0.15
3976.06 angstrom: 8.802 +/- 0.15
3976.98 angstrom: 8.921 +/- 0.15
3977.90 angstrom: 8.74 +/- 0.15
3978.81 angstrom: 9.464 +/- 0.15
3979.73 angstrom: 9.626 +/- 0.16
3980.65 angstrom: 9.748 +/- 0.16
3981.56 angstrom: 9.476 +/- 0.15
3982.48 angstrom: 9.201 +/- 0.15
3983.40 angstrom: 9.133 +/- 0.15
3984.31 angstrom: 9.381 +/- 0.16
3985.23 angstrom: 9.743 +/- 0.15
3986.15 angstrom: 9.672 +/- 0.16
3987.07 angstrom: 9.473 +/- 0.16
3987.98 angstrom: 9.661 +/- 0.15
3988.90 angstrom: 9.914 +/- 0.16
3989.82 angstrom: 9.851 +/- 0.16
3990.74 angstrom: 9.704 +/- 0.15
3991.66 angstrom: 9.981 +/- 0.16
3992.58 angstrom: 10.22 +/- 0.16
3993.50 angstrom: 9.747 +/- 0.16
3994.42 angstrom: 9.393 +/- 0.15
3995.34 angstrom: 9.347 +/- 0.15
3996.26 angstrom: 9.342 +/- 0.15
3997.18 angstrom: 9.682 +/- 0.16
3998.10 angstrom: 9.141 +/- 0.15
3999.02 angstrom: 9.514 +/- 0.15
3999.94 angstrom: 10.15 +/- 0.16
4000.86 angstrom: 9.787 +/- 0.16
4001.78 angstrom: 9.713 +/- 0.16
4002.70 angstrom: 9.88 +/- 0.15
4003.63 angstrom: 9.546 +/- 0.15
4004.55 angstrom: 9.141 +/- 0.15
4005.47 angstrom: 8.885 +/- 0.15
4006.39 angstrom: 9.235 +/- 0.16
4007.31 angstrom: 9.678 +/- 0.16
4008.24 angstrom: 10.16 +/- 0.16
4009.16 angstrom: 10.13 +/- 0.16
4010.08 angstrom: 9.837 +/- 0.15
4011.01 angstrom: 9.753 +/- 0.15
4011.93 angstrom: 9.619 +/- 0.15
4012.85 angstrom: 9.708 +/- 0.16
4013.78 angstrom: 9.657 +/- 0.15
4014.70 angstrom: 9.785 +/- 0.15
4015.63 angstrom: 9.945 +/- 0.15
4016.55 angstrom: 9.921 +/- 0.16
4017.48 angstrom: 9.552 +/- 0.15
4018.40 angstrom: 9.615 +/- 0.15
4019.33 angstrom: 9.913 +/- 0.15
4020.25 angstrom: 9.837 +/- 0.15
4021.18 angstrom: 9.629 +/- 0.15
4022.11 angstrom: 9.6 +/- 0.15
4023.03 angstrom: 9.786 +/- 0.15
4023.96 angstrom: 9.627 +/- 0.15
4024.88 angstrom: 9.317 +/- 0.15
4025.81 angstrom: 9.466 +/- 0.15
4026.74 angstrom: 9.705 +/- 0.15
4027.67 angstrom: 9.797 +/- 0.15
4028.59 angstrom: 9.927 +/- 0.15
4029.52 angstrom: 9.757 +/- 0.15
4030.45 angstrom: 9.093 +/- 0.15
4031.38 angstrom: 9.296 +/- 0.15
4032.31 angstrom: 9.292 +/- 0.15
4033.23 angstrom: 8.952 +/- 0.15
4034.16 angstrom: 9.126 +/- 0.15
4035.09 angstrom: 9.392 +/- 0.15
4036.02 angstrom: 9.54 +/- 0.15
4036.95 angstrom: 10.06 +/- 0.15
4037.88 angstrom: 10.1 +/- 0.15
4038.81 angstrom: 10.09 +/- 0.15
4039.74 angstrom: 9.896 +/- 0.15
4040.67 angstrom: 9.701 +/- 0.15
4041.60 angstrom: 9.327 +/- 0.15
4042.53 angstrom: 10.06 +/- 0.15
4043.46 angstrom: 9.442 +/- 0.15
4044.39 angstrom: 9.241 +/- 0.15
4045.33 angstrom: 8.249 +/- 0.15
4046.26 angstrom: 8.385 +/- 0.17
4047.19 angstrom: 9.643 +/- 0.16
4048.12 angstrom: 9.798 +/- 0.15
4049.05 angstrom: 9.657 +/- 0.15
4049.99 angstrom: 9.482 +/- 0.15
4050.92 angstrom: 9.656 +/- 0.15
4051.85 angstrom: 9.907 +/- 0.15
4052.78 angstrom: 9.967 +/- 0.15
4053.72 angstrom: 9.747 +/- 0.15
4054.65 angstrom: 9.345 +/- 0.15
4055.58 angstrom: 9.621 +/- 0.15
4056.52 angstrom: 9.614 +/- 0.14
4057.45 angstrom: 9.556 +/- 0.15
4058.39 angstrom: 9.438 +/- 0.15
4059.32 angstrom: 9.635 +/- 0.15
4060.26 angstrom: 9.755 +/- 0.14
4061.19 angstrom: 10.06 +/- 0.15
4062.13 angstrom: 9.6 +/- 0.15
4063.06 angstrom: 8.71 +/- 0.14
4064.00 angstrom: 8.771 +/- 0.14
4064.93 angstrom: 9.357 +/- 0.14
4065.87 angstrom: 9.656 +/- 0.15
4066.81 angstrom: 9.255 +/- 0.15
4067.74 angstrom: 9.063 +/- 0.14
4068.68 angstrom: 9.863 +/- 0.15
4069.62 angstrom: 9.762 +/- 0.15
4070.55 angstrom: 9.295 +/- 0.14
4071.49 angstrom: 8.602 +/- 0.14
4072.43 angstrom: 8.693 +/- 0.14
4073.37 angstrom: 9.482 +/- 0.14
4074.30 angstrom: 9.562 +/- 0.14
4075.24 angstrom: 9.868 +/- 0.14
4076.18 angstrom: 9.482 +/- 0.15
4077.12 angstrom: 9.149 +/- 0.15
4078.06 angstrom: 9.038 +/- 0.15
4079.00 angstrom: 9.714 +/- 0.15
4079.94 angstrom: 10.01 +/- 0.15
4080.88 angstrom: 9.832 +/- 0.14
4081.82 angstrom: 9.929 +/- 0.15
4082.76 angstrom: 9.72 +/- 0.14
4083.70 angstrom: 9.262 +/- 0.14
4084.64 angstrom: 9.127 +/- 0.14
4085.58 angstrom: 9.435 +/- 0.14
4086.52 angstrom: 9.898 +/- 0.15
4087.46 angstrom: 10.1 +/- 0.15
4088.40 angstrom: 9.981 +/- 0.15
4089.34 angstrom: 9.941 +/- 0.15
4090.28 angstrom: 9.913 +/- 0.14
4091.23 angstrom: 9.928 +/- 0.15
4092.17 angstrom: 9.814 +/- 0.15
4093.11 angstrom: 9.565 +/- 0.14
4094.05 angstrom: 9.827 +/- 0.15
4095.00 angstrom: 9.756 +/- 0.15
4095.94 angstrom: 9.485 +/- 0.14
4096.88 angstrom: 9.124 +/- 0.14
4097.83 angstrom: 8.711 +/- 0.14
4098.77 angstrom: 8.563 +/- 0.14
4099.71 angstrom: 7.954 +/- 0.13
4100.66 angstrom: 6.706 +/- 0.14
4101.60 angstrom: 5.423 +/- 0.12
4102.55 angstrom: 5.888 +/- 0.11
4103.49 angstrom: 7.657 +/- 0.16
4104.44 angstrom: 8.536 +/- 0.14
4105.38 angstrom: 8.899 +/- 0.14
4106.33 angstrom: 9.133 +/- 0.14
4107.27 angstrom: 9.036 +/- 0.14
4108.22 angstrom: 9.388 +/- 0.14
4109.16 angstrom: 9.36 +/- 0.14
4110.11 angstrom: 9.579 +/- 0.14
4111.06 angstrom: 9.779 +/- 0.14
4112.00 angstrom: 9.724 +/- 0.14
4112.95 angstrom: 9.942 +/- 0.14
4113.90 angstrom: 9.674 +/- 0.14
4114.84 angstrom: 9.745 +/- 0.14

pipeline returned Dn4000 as 1.2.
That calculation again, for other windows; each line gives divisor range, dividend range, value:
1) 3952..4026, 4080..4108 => 1.08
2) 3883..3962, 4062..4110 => 1.23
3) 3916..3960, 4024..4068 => 1.29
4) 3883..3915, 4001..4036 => 1.21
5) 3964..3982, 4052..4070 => 1.47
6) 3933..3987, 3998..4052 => 1.29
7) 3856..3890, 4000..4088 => 1.21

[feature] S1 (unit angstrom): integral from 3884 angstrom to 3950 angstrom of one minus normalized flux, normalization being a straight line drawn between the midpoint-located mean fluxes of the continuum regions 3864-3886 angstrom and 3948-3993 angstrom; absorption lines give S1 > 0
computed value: 5.91 angstrom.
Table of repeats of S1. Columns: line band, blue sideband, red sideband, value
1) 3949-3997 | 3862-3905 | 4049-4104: 3.3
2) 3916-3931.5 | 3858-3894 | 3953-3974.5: -0.7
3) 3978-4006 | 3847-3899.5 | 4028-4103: -1.4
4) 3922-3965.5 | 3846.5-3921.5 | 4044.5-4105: 6.5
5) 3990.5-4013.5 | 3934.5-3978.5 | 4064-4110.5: -4.4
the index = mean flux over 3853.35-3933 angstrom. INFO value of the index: 8.48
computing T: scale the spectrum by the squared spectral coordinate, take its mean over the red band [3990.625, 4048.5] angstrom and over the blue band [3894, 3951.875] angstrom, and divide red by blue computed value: 1.25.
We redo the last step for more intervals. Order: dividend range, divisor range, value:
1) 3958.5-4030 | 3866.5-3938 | 1.15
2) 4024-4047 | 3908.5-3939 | 1.35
